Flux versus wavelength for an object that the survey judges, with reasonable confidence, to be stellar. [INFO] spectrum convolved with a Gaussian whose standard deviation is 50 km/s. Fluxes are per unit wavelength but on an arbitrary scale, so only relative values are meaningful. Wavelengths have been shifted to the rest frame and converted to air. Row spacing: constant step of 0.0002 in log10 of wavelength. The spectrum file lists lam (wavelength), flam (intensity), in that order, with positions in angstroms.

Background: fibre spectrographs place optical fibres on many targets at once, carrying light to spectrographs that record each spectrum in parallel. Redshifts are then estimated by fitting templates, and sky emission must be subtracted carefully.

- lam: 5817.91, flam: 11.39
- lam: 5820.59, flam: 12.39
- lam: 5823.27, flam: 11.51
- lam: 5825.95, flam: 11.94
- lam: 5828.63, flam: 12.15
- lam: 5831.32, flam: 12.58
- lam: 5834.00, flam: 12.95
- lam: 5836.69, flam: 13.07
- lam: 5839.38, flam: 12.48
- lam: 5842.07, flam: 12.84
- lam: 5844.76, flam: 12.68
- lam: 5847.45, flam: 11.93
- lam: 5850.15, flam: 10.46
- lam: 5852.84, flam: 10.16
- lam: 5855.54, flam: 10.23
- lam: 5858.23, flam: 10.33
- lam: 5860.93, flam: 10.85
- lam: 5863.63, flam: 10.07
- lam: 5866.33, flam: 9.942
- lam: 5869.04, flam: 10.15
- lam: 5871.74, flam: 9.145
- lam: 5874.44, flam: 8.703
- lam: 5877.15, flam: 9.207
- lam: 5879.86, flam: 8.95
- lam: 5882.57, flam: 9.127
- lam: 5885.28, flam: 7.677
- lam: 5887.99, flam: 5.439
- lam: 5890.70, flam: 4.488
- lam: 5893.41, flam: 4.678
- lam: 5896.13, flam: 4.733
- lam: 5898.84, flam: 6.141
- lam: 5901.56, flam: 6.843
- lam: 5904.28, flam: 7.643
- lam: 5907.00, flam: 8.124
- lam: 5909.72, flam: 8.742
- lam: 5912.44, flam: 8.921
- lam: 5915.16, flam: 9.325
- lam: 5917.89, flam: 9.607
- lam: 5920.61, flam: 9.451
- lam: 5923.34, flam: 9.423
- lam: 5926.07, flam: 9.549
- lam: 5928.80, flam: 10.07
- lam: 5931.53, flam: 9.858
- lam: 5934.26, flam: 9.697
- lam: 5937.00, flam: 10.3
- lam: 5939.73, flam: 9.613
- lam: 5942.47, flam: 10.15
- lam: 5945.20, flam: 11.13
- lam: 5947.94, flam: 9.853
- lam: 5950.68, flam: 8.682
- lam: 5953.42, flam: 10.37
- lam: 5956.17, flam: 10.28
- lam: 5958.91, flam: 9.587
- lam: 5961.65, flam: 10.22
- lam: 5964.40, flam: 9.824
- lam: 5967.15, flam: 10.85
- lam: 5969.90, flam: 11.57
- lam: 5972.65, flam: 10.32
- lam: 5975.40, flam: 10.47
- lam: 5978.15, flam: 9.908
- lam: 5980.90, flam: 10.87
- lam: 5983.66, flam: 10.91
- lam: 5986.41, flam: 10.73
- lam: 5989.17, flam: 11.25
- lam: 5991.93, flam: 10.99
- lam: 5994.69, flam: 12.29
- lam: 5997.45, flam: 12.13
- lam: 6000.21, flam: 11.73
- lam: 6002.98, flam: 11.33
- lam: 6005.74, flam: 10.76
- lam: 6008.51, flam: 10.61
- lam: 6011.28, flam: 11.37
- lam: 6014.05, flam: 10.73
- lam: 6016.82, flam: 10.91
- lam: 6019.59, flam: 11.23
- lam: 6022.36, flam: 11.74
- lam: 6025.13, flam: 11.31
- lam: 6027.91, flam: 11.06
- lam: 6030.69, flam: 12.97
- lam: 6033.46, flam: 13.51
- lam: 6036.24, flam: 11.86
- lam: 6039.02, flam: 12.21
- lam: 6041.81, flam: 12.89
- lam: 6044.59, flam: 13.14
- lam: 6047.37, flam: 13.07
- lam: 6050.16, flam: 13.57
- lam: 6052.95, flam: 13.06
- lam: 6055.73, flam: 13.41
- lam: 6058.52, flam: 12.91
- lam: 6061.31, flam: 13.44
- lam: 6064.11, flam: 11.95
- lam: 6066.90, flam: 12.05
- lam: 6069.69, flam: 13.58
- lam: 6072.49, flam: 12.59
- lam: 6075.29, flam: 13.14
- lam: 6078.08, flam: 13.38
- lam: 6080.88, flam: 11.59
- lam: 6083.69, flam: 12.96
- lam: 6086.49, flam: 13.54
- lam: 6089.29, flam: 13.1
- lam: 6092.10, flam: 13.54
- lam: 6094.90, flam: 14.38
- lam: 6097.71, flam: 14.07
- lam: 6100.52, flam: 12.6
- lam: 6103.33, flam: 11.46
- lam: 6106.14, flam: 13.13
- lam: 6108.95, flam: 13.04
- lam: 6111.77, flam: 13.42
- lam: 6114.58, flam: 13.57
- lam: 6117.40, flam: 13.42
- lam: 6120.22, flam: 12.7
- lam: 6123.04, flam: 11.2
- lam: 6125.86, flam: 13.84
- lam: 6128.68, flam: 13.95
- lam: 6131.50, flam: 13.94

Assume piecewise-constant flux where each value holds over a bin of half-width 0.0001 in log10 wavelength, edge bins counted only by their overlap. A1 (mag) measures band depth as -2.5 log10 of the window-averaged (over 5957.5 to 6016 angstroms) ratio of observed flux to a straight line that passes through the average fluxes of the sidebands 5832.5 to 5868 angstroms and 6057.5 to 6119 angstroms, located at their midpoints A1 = 0.136 mag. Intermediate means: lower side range 11.4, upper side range 13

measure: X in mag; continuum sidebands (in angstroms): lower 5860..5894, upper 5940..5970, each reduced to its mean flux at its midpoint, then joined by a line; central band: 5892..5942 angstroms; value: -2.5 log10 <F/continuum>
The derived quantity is 0.10 mag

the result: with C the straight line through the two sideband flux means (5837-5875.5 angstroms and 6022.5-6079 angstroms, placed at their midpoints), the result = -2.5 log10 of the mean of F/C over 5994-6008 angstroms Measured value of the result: 0.06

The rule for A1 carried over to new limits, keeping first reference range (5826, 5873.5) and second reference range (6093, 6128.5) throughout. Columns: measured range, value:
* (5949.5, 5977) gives 0.181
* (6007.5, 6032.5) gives 0.100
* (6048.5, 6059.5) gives -0.045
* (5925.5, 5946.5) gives 0.181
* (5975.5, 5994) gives 0.134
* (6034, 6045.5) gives 0.004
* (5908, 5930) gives 0.249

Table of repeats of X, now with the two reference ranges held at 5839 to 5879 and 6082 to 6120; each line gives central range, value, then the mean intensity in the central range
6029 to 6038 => -0.020 mag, 12.7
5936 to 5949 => 0.125 mag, 10.2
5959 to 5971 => 0.121 mag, 10.5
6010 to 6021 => 0.113 mag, 11.1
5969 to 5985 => 0.116 mag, 10.6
